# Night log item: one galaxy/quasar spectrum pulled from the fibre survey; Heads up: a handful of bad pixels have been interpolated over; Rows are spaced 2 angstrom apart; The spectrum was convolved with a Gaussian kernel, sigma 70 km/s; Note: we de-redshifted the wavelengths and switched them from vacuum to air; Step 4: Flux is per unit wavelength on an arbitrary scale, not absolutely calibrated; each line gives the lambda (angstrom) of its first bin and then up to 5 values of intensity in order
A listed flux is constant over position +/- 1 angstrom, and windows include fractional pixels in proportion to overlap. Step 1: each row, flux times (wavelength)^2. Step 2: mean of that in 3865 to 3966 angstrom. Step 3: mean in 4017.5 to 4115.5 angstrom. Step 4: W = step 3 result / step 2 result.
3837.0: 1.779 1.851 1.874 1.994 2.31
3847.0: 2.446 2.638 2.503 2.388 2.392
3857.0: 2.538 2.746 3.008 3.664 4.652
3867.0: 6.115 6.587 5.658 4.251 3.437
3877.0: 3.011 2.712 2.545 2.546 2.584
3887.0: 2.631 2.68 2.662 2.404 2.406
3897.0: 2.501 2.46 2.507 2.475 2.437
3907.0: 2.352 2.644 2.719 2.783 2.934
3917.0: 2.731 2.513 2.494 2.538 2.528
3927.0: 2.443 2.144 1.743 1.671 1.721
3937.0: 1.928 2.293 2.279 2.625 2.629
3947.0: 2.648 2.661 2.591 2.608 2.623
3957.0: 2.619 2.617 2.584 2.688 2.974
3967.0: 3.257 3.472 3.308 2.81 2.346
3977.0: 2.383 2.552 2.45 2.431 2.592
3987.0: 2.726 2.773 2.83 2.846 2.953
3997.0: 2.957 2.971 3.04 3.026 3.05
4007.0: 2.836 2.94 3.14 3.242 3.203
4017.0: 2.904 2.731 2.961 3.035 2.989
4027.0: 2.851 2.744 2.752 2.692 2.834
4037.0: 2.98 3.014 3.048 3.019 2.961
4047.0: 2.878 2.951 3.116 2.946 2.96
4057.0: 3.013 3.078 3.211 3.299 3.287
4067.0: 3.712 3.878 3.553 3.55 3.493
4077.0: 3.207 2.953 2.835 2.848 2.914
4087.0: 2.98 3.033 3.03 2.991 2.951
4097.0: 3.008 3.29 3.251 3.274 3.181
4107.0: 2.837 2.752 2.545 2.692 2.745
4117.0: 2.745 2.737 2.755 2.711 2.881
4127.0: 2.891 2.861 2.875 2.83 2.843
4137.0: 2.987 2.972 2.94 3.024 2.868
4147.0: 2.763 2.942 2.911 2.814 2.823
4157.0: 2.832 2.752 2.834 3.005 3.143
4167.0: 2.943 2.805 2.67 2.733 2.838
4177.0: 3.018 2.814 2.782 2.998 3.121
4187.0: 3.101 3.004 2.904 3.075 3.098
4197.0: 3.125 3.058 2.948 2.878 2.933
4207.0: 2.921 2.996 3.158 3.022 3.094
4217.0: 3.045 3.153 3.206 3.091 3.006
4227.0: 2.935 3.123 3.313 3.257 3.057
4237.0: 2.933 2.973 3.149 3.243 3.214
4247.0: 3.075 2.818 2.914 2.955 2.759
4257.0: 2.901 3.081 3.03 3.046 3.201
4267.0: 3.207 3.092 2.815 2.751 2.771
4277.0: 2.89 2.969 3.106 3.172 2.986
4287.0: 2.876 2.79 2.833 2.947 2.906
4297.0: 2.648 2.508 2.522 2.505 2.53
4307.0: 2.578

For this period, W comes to 1.2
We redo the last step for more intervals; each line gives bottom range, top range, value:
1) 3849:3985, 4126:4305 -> 1.22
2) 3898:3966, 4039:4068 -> 1.33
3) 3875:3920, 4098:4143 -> 1.23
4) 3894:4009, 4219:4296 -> 1.34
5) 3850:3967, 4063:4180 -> 1.18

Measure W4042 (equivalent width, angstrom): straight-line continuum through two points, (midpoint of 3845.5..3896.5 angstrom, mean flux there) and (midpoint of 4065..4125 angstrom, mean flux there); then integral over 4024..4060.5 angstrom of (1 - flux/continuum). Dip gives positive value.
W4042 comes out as 1.83 angstrom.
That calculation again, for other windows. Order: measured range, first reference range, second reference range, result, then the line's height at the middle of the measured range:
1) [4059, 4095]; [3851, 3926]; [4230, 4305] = -2.7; 2.99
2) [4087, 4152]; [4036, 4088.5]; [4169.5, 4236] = 3.7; 3.09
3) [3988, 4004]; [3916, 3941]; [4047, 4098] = -1.6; 2.66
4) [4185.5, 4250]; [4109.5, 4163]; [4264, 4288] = -3.0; 2.92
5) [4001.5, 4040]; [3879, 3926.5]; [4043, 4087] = 0.7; 3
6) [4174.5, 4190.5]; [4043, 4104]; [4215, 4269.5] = 0.7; 3.09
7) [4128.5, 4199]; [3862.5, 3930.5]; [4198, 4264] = 2.8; 3.04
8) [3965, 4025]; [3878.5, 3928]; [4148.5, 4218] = -4.4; 2.69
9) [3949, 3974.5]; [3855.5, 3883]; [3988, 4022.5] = 3.2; 3.25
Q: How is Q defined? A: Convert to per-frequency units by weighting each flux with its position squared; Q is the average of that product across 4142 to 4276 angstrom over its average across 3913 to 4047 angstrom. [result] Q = 1.22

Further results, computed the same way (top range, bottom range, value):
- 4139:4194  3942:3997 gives 1.17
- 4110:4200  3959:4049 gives 1.08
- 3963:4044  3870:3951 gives 1.16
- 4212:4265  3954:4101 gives 1.14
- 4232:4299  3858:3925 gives 1.16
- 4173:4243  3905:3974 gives 1.35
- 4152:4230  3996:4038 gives 1.10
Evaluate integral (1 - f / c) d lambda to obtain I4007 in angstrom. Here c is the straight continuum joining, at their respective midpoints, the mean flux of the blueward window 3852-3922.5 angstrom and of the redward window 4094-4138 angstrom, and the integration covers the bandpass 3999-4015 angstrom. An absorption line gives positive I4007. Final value -0.4 angstrom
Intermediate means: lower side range 3.06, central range 3.05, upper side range 2.89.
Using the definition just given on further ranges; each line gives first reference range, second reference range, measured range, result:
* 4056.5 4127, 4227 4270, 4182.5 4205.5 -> 0.3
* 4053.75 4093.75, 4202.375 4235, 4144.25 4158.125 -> 1.2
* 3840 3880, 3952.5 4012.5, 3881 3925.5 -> 8.3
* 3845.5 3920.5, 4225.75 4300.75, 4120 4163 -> 1.8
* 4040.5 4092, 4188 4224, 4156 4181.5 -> 1.7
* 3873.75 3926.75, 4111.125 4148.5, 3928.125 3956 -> 3.9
